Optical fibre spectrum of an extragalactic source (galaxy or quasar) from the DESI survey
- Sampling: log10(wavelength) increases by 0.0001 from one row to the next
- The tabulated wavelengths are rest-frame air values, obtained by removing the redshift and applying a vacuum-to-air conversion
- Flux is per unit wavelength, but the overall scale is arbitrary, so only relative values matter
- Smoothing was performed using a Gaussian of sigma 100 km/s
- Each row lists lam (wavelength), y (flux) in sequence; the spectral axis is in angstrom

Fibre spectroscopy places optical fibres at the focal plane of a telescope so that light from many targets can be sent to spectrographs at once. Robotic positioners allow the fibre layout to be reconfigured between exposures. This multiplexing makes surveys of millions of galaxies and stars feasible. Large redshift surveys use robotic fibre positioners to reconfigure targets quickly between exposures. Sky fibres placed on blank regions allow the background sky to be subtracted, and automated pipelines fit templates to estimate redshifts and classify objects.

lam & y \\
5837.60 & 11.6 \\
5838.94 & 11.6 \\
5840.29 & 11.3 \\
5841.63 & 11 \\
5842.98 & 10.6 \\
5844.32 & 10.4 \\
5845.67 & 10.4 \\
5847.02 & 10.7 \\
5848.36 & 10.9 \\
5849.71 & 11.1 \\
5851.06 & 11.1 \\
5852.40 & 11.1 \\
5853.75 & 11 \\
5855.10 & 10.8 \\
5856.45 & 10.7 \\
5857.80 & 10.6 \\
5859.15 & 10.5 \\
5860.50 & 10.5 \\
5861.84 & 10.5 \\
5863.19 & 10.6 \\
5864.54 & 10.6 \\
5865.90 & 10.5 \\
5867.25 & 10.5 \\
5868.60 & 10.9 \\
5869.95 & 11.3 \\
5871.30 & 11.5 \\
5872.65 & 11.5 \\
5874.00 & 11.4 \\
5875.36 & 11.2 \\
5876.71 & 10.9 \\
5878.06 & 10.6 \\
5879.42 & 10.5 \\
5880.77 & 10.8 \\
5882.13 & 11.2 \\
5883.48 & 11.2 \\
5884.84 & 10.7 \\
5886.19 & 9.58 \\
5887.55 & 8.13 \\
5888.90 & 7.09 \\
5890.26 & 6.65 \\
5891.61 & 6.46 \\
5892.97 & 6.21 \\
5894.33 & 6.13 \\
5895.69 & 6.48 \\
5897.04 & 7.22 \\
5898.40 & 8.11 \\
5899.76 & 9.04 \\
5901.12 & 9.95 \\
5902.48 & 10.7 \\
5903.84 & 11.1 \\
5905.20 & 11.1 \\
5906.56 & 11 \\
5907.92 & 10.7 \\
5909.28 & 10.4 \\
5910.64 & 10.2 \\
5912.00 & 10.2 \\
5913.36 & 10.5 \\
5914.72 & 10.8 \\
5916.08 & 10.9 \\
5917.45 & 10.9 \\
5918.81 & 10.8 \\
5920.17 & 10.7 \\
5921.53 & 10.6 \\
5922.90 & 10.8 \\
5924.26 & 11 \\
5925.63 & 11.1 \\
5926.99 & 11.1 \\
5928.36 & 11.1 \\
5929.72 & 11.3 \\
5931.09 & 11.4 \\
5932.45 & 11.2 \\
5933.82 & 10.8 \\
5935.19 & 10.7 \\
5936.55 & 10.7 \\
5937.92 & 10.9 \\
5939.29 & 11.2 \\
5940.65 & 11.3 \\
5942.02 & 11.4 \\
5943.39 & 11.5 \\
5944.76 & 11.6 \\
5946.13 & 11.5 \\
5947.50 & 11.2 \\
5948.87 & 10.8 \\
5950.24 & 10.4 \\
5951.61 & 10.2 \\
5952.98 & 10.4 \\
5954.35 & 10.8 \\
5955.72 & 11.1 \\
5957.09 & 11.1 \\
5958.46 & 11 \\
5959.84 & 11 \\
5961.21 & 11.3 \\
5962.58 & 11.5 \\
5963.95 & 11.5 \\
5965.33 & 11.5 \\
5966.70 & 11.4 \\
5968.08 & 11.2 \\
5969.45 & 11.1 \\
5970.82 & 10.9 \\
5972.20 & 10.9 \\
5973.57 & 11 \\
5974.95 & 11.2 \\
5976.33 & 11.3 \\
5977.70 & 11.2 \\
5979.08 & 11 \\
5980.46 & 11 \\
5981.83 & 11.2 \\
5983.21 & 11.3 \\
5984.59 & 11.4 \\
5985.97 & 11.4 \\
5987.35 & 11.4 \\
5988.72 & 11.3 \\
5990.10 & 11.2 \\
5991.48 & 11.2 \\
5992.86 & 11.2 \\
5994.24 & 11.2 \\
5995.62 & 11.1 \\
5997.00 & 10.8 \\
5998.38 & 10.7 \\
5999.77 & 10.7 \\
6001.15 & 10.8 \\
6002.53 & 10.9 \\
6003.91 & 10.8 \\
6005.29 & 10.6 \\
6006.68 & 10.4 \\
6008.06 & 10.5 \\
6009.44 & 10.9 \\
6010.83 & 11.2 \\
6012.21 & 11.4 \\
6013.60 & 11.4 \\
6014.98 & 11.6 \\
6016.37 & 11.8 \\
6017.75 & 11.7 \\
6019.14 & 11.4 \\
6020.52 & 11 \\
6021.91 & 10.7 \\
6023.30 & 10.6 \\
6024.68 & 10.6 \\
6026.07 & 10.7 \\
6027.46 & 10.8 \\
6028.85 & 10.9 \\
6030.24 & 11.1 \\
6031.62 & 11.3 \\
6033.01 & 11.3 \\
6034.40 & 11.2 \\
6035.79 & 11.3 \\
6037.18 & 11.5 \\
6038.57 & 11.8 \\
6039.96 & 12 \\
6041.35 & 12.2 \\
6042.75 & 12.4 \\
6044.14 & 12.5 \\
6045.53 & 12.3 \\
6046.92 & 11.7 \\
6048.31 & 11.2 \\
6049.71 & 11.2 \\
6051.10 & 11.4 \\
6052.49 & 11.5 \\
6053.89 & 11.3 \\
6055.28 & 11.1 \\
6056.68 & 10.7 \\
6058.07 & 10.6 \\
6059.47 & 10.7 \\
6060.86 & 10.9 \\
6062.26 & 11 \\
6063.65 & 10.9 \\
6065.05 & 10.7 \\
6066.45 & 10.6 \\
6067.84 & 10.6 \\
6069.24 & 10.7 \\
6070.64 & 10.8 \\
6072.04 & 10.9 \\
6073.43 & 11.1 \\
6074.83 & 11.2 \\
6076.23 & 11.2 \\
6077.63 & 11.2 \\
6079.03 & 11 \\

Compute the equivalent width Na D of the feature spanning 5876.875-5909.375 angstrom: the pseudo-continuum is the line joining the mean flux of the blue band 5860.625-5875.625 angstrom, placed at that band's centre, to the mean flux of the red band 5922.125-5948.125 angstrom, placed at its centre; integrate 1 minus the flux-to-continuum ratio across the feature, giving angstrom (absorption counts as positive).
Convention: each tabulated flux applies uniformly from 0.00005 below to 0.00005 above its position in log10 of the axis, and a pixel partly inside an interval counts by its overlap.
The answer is 5.3 angstrom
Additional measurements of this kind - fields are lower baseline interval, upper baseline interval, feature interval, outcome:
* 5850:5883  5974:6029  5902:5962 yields 0.2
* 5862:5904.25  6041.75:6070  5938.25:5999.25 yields -4.2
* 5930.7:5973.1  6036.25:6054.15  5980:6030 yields 1.8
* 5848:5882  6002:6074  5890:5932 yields 4.1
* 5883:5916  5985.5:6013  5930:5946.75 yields -2.2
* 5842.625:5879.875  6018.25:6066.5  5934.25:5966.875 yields -0.1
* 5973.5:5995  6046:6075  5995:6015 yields 0.5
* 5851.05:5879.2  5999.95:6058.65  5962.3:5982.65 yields -0.1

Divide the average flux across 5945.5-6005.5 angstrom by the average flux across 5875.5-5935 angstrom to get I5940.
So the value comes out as 1.11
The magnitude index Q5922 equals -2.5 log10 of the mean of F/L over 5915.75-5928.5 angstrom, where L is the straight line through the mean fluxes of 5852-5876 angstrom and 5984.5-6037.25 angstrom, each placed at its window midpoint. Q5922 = 0.01 mag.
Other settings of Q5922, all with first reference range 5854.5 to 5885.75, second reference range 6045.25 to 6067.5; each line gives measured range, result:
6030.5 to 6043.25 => -0.06 mag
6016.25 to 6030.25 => 0.00 mag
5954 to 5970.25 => -0.03 mag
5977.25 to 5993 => -0.02 mag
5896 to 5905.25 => 0.16 mag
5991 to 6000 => 0.00 mag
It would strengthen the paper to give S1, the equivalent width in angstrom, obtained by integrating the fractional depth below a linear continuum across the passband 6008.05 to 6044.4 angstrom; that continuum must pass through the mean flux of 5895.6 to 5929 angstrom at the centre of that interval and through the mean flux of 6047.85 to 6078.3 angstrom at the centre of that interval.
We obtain -1.7 angstrom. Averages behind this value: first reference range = 10.3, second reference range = 11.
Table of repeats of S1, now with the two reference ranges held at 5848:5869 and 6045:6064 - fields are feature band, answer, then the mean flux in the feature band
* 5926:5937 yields -0.1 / 11.1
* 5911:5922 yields 0.2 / 10.7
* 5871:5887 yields -0.2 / 10.9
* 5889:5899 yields 3.7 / 6.76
